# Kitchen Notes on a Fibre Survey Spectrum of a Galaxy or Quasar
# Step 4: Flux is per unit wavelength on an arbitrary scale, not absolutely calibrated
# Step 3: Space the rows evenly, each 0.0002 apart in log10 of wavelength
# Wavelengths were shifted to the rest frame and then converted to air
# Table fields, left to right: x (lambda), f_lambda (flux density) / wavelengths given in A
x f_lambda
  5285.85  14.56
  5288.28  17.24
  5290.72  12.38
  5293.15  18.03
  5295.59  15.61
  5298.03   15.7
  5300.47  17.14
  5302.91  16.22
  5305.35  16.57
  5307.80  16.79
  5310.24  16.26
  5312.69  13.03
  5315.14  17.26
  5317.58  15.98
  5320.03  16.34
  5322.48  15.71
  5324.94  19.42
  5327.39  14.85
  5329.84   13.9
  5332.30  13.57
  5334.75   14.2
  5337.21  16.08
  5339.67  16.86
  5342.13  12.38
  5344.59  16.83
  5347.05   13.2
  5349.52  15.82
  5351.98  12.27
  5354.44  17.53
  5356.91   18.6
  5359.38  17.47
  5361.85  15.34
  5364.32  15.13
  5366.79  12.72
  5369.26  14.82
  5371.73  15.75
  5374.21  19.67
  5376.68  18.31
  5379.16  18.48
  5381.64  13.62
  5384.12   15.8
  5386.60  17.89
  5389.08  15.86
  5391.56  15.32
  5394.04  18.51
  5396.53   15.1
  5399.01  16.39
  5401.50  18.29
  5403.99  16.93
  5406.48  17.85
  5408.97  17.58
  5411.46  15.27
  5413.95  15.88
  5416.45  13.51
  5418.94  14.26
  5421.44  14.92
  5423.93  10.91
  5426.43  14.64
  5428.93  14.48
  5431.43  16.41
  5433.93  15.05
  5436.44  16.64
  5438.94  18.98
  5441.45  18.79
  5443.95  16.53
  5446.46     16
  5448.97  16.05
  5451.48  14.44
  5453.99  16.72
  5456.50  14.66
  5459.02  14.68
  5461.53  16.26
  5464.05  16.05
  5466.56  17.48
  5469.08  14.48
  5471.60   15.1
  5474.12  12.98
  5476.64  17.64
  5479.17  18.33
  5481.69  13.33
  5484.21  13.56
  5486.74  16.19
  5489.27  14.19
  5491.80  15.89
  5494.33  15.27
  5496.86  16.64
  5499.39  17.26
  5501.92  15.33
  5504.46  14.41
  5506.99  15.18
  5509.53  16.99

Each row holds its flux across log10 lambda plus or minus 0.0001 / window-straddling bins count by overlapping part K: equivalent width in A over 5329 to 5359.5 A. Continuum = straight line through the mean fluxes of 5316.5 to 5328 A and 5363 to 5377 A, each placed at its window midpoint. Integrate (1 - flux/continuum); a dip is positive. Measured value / 1.9 A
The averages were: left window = 16.5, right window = 15.9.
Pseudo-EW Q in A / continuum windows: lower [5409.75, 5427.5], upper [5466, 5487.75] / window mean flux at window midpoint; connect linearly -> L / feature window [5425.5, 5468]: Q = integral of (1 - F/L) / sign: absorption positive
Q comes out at -3.74 A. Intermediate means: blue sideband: 14.3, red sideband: 15.4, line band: 16.1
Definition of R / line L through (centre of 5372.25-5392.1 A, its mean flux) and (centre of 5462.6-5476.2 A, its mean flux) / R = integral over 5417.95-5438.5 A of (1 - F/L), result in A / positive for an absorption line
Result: 1.6 A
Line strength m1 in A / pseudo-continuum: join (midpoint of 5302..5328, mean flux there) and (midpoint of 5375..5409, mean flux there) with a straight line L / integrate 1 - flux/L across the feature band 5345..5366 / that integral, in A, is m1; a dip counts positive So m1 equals 1.2 A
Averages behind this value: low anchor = 16.3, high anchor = 16.9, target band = 15.7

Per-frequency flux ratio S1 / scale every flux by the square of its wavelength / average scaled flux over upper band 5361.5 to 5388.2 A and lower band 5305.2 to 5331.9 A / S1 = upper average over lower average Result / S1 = 1.04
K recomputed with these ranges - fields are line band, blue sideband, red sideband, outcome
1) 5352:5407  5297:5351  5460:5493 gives -3.26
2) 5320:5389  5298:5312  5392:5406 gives 3.73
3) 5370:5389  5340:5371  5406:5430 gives -2.34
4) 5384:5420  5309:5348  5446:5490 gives -2.10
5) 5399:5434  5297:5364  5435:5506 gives 0.74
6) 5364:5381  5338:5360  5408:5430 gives -1.25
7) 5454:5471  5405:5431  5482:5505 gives -0.51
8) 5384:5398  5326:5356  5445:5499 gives -1.24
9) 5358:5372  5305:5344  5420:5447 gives 0.39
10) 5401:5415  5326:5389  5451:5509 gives -1.18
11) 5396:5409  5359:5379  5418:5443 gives -1.01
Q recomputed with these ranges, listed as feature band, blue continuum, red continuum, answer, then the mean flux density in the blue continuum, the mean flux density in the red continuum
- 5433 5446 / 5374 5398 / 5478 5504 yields -0.8 A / 16.7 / 15.6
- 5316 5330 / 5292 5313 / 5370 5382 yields 0.3 A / 16.3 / 17.3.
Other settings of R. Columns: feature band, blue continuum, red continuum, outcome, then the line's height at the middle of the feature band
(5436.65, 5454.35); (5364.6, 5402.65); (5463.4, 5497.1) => -1.09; 15.8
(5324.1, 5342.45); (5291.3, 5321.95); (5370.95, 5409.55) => 1.35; 16.4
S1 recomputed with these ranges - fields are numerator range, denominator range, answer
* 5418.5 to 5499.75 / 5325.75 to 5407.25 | 1.01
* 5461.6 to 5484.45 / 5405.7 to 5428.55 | 1.07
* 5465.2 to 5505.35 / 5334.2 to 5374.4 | 1.05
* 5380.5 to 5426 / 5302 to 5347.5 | 1.04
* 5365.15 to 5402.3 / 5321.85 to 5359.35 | 1.08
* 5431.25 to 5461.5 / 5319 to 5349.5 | 1.11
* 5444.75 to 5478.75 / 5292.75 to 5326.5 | 1.01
